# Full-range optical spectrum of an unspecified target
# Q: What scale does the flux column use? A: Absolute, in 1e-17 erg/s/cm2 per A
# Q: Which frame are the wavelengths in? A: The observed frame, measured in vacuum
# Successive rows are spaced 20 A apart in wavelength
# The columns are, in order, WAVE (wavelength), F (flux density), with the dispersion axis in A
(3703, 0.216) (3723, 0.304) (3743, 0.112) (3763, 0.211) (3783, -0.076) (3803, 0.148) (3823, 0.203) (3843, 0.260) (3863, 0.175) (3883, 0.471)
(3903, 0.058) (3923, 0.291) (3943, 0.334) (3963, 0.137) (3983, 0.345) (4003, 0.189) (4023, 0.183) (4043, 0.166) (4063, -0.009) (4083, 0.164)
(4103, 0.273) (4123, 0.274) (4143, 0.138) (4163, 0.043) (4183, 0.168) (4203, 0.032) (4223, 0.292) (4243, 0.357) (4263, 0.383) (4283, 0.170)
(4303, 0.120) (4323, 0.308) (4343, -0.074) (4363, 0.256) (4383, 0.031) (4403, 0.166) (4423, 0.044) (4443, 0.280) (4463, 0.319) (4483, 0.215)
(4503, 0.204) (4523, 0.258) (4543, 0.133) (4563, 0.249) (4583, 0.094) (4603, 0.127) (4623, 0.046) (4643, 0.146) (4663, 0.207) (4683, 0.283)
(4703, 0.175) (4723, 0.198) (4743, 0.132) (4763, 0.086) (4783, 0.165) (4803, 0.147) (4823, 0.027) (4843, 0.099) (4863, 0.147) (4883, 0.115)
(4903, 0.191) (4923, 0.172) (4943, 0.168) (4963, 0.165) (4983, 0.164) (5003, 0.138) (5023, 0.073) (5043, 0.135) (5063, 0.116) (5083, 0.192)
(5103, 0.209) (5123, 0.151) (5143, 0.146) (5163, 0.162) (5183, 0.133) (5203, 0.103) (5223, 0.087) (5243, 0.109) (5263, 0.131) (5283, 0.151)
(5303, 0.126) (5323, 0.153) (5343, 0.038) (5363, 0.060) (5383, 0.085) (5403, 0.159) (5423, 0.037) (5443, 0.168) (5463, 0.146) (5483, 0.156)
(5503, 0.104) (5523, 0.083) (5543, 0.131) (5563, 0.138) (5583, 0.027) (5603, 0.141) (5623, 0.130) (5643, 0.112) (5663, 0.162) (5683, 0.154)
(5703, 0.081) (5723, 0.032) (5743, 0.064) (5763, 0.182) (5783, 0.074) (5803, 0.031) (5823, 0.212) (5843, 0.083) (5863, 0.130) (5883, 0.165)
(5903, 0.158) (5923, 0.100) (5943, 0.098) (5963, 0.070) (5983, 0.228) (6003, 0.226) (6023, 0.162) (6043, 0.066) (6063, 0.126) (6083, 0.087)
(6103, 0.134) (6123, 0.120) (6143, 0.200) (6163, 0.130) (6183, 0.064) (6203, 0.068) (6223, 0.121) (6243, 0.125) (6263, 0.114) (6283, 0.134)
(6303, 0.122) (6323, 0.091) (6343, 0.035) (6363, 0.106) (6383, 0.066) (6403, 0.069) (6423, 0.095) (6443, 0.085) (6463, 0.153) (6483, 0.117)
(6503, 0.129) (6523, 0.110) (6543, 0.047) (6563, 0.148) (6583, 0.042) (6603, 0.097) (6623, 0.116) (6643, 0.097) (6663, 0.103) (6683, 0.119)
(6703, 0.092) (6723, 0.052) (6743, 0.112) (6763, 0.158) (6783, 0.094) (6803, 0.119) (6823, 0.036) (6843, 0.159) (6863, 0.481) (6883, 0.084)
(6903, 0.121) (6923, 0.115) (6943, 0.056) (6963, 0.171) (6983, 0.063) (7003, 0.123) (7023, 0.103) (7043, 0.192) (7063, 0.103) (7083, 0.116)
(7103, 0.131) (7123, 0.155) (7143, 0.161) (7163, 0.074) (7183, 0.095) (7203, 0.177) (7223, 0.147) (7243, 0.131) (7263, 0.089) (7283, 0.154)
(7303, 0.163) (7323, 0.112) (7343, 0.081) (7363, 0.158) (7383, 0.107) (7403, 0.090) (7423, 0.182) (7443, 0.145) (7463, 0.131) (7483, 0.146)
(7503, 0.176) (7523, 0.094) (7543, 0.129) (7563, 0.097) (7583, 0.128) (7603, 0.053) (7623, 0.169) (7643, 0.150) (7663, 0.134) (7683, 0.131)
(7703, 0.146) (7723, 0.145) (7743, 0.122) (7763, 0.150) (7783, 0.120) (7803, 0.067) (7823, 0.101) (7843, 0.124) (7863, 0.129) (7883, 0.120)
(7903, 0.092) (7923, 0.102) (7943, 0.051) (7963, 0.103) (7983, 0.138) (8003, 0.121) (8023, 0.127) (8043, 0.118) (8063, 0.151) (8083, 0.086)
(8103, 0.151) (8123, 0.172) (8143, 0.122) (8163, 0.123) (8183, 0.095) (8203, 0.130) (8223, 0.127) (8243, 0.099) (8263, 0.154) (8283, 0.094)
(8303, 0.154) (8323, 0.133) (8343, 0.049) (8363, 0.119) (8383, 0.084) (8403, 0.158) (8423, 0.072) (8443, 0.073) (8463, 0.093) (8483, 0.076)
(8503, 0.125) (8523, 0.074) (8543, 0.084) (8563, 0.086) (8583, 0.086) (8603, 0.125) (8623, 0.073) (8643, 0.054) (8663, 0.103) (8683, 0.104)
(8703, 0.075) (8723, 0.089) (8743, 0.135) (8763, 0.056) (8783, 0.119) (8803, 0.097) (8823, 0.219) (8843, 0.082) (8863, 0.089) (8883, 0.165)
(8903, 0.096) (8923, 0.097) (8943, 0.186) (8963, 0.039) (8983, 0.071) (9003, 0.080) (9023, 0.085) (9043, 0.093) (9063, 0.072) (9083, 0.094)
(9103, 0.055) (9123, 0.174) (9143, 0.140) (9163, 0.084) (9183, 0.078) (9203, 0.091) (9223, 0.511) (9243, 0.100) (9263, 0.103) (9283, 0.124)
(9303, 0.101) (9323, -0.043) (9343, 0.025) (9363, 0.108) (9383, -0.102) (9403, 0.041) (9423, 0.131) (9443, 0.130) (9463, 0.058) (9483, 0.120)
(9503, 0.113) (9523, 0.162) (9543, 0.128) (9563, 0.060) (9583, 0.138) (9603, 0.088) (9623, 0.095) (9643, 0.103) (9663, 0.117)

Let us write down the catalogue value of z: 0.841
